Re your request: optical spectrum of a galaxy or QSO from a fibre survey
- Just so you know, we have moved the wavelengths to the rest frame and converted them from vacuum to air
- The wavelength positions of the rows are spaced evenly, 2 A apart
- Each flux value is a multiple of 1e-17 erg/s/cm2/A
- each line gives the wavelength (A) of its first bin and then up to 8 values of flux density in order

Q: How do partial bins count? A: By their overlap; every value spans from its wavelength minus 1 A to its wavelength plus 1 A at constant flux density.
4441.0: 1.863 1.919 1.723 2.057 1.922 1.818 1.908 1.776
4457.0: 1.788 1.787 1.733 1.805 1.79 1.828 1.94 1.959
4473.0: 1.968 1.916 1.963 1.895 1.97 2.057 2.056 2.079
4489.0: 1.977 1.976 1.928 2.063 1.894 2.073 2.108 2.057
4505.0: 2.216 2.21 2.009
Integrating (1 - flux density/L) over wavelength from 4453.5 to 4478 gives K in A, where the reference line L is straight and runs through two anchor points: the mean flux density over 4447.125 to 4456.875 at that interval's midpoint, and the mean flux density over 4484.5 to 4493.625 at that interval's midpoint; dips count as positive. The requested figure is 0.81 A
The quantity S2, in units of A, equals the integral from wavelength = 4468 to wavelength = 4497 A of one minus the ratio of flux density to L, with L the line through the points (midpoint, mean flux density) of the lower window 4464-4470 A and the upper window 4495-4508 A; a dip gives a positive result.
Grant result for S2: -0.3 A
